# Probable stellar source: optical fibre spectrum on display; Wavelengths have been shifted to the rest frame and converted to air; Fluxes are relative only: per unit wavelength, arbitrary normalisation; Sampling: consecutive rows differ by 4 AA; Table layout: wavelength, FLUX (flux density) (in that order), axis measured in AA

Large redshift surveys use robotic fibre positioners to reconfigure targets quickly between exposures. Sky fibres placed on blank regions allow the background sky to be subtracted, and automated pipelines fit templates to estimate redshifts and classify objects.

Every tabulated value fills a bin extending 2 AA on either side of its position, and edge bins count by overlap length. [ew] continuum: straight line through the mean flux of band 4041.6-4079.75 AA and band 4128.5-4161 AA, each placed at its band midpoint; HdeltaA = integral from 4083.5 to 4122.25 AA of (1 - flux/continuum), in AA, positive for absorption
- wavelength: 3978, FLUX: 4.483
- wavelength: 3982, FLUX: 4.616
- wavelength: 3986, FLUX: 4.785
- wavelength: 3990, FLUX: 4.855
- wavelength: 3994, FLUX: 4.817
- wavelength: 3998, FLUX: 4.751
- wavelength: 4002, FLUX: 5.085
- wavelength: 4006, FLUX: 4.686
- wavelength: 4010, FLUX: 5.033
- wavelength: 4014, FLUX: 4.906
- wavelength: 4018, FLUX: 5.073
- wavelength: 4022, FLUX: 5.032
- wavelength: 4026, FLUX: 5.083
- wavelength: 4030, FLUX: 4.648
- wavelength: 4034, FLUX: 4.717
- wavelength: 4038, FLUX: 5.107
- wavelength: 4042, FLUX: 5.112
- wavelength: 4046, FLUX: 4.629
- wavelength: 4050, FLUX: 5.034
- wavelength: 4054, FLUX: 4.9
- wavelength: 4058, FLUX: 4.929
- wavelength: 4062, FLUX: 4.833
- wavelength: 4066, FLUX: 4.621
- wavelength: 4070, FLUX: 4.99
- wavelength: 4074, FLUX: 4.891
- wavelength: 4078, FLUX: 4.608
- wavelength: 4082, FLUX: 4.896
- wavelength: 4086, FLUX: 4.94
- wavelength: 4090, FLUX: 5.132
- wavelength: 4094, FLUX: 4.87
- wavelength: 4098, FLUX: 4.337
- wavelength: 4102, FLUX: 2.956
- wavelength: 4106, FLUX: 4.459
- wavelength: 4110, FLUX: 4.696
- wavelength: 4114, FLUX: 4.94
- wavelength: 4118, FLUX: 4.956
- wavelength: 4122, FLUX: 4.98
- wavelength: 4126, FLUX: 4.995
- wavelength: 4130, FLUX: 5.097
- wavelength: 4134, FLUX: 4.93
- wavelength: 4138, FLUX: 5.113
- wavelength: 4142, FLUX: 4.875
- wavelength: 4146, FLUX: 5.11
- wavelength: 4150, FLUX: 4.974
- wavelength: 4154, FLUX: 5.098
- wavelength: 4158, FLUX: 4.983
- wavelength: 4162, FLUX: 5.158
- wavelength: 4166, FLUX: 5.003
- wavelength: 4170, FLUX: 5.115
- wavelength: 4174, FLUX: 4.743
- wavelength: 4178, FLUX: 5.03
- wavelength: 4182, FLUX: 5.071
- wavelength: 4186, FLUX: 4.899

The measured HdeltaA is 2.5 AA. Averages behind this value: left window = 4.85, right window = 5.03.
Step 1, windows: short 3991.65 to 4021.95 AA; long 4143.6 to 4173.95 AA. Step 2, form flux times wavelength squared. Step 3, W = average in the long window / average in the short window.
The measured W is 1.10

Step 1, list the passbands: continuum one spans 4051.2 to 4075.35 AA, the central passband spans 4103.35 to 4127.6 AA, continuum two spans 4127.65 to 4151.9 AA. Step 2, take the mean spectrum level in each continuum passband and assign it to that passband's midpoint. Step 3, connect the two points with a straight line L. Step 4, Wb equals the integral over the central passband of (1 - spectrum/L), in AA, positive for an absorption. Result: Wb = 0.90 AA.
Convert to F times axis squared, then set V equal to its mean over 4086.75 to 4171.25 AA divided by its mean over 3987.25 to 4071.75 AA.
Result 1.04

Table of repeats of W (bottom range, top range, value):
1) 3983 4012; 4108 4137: 1.08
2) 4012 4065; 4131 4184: 1.08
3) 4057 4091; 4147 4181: 1.08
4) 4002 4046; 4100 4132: 0.98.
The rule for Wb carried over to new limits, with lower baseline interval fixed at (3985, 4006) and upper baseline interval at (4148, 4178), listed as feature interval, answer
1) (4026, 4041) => 0.0 AA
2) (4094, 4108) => 2.5 AA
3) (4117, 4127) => 0.0 AA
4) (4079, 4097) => 0.1 AA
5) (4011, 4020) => -0.2 AA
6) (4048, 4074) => 0.1 AA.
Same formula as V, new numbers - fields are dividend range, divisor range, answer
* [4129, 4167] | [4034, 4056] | 1.07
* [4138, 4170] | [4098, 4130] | 1.12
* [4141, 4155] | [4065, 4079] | 1.08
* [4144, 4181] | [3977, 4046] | 1.11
